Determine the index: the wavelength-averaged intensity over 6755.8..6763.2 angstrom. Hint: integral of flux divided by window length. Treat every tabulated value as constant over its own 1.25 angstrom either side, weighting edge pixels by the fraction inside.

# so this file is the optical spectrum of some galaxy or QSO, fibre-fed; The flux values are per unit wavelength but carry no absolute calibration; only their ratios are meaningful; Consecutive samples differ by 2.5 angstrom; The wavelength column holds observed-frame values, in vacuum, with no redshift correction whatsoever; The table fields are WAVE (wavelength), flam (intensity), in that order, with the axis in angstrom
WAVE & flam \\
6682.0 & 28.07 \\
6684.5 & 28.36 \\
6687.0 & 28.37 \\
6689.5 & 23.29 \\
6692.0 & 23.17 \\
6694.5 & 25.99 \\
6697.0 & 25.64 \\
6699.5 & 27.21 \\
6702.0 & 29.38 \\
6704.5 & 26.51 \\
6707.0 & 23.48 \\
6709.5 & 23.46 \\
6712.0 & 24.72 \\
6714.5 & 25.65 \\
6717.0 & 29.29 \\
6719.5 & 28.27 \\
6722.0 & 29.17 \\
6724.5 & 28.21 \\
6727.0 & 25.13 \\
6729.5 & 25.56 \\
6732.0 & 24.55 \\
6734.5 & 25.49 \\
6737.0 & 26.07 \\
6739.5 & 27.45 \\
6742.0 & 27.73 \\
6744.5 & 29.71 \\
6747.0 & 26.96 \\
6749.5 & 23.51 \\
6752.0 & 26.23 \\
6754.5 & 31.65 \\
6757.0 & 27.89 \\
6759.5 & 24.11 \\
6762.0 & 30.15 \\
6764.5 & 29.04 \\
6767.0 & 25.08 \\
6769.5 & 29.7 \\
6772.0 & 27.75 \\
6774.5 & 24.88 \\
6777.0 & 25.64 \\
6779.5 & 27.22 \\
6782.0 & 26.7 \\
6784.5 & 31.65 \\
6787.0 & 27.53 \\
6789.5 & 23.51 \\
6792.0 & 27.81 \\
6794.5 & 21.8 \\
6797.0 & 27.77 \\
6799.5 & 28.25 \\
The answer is 27.4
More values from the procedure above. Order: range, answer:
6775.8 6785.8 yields 27.8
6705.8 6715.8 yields 24.4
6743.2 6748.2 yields 28.3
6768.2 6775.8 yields 27.4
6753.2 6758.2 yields 29.8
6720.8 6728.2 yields 27.5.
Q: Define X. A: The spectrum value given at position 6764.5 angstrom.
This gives 29.04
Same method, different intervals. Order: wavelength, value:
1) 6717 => 29.29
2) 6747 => 26.96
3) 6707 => 23.48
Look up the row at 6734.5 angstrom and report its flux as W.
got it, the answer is 25.49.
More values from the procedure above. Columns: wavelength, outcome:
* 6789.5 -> 23.51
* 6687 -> 28.37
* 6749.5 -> 23.51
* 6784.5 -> 31.65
